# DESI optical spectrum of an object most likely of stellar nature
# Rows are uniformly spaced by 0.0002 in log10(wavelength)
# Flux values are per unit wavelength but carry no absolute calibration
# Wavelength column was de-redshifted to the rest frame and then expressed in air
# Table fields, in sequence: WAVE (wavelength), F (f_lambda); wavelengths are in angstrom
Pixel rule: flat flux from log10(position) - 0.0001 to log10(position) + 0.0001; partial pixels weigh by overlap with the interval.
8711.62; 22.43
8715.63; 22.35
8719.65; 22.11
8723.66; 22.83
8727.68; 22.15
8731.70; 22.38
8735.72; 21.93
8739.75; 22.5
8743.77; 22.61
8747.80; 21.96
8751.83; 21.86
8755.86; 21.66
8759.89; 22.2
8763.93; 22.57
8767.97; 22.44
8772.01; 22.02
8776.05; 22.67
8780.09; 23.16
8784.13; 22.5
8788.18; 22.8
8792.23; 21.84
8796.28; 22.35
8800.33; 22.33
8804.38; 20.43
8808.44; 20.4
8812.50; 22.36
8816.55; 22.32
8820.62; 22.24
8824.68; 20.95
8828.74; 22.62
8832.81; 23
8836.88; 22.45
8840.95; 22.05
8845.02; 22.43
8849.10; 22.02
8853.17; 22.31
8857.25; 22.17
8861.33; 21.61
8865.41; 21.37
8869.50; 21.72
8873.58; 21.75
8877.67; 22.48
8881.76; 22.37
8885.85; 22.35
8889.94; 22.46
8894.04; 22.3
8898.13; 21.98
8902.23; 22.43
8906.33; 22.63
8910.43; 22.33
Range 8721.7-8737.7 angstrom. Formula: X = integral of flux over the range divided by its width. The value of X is 22.3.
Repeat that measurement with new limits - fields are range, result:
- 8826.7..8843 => 22.5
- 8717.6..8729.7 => 22.4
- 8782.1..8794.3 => 22.4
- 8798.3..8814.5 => 21.4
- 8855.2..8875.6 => 21.7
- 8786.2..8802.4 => 22.3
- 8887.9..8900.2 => 22.2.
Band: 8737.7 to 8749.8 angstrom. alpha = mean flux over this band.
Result 22.4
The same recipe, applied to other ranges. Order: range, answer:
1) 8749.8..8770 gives 22.1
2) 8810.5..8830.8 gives 22.1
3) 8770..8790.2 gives 22.6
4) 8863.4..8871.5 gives 21.5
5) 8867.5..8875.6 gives 21.7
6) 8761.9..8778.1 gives 22.4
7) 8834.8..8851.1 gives 22.2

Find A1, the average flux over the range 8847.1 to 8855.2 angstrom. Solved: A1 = 22.2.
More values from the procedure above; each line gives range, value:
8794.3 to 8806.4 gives 21.7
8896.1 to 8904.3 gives 22.2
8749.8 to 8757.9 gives 21.8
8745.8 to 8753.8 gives 21.9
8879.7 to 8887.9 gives 22.4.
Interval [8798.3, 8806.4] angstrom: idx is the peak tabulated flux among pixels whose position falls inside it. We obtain 22.33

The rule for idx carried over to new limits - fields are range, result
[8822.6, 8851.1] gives 23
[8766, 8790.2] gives 23.16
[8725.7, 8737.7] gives 22.38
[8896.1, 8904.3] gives 22.43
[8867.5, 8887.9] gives 22.48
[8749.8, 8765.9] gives 22.57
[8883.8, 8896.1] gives 22.46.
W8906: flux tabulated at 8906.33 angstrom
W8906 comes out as 22.63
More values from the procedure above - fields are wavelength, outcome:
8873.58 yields 21.75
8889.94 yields 22.46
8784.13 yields 22.5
